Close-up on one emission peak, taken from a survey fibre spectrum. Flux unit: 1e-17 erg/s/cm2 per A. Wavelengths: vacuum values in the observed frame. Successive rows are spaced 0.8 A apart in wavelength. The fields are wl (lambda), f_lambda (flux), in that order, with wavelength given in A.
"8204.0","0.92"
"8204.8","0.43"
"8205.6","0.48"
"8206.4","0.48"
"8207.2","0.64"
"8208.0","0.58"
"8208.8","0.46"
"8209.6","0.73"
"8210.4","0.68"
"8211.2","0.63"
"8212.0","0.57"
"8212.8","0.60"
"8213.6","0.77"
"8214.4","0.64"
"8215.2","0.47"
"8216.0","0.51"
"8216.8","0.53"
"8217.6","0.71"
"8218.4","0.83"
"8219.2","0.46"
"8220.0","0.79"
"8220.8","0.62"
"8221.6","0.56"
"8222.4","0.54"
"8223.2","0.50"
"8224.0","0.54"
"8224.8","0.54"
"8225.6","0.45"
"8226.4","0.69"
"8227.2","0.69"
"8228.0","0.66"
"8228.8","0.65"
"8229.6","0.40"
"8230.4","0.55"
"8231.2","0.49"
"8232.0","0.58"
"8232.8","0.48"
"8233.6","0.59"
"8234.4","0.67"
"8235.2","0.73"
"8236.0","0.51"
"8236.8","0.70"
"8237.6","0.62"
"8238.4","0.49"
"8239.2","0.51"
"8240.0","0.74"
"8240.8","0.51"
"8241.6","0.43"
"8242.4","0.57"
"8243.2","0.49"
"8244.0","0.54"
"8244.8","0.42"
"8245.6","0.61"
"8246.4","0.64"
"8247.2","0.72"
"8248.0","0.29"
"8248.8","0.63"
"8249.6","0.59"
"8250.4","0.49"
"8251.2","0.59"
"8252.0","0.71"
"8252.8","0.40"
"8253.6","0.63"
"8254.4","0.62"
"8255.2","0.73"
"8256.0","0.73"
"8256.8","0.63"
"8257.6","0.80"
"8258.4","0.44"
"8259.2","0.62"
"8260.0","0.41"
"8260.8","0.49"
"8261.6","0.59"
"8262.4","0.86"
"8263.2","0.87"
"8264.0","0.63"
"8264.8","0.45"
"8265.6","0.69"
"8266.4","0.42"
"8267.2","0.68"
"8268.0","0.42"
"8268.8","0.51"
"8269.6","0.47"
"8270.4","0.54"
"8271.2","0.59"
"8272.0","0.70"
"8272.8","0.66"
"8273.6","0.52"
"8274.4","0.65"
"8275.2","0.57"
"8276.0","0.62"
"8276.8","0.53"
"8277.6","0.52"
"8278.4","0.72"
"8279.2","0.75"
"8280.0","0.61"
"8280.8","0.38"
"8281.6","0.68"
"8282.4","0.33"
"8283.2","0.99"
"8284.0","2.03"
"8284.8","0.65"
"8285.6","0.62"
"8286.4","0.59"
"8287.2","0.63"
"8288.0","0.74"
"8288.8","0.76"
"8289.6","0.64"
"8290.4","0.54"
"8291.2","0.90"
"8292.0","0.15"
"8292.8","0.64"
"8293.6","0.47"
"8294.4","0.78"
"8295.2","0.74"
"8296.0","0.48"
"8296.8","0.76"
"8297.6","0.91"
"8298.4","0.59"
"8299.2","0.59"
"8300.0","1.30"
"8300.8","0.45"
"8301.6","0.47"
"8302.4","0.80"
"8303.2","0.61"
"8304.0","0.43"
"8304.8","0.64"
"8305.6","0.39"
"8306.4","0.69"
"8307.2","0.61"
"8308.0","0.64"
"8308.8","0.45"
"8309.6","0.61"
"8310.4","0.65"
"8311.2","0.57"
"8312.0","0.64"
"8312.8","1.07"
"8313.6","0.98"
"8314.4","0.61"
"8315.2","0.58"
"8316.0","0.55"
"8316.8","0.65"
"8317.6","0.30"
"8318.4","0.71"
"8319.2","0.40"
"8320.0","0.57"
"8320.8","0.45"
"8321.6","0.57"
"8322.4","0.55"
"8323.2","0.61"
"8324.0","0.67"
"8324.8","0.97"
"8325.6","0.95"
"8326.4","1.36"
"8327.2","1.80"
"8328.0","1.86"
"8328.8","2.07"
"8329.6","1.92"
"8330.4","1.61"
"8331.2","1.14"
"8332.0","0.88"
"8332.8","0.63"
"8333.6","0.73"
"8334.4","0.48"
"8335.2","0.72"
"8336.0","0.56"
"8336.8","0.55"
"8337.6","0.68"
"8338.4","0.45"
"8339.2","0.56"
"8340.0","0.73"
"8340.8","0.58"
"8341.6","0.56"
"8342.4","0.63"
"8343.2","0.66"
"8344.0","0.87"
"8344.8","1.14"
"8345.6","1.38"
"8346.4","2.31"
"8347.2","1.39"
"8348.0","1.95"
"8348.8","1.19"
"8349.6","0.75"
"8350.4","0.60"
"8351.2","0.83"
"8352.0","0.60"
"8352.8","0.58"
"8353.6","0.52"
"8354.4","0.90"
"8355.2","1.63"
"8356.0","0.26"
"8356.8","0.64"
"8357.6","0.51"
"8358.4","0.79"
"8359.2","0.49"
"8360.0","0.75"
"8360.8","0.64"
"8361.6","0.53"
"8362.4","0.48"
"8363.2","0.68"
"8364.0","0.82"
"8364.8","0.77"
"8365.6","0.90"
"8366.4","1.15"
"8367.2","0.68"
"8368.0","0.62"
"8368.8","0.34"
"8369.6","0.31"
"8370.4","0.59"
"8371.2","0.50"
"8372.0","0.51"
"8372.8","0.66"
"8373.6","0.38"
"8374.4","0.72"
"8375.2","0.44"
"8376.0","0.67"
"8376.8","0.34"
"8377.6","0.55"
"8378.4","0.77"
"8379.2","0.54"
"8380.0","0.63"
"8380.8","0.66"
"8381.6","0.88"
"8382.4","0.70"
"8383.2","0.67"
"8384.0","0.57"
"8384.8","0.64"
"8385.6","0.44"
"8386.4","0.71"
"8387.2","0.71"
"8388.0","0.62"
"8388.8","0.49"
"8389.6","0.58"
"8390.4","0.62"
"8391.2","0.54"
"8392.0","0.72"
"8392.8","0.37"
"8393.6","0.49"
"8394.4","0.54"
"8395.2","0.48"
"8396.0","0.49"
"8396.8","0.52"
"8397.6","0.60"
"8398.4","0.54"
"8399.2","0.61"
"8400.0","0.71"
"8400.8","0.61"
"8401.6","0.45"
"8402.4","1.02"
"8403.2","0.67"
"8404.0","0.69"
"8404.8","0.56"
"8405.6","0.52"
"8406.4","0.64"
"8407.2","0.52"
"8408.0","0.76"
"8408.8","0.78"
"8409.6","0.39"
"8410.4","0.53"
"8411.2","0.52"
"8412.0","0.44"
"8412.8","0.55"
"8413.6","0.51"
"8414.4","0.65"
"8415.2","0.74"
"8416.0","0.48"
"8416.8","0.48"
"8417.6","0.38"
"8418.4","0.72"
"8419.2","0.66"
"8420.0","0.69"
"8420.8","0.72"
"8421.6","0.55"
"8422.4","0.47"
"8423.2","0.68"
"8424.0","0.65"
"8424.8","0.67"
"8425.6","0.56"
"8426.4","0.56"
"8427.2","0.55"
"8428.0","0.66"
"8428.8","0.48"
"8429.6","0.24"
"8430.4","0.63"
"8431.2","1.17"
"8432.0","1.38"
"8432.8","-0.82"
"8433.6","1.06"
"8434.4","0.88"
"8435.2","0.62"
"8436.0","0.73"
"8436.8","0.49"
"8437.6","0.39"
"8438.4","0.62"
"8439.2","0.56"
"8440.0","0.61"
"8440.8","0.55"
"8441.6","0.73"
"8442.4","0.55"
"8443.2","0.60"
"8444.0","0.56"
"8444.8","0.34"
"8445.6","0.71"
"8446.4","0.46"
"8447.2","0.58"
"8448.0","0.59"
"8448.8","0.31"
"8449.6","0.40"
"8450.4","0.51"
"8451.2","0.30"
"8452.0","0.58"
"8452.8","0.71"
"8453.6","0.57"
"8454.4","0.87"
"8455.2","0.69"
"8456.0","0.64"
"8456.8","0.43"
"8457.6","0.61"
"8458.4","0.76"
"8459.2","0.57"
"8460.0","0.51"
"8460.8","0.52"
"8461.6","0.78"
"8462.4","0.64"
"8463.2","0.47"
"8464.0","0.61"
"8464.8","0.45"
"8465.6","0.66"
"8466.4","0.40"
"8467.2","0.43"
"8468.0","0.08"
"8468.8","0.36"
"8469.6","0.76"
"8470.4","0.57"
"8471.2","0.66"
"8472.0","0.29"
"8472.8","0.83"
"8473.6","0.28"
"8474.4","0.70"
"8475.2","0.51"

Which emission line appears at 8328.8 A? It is [S II] 6716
